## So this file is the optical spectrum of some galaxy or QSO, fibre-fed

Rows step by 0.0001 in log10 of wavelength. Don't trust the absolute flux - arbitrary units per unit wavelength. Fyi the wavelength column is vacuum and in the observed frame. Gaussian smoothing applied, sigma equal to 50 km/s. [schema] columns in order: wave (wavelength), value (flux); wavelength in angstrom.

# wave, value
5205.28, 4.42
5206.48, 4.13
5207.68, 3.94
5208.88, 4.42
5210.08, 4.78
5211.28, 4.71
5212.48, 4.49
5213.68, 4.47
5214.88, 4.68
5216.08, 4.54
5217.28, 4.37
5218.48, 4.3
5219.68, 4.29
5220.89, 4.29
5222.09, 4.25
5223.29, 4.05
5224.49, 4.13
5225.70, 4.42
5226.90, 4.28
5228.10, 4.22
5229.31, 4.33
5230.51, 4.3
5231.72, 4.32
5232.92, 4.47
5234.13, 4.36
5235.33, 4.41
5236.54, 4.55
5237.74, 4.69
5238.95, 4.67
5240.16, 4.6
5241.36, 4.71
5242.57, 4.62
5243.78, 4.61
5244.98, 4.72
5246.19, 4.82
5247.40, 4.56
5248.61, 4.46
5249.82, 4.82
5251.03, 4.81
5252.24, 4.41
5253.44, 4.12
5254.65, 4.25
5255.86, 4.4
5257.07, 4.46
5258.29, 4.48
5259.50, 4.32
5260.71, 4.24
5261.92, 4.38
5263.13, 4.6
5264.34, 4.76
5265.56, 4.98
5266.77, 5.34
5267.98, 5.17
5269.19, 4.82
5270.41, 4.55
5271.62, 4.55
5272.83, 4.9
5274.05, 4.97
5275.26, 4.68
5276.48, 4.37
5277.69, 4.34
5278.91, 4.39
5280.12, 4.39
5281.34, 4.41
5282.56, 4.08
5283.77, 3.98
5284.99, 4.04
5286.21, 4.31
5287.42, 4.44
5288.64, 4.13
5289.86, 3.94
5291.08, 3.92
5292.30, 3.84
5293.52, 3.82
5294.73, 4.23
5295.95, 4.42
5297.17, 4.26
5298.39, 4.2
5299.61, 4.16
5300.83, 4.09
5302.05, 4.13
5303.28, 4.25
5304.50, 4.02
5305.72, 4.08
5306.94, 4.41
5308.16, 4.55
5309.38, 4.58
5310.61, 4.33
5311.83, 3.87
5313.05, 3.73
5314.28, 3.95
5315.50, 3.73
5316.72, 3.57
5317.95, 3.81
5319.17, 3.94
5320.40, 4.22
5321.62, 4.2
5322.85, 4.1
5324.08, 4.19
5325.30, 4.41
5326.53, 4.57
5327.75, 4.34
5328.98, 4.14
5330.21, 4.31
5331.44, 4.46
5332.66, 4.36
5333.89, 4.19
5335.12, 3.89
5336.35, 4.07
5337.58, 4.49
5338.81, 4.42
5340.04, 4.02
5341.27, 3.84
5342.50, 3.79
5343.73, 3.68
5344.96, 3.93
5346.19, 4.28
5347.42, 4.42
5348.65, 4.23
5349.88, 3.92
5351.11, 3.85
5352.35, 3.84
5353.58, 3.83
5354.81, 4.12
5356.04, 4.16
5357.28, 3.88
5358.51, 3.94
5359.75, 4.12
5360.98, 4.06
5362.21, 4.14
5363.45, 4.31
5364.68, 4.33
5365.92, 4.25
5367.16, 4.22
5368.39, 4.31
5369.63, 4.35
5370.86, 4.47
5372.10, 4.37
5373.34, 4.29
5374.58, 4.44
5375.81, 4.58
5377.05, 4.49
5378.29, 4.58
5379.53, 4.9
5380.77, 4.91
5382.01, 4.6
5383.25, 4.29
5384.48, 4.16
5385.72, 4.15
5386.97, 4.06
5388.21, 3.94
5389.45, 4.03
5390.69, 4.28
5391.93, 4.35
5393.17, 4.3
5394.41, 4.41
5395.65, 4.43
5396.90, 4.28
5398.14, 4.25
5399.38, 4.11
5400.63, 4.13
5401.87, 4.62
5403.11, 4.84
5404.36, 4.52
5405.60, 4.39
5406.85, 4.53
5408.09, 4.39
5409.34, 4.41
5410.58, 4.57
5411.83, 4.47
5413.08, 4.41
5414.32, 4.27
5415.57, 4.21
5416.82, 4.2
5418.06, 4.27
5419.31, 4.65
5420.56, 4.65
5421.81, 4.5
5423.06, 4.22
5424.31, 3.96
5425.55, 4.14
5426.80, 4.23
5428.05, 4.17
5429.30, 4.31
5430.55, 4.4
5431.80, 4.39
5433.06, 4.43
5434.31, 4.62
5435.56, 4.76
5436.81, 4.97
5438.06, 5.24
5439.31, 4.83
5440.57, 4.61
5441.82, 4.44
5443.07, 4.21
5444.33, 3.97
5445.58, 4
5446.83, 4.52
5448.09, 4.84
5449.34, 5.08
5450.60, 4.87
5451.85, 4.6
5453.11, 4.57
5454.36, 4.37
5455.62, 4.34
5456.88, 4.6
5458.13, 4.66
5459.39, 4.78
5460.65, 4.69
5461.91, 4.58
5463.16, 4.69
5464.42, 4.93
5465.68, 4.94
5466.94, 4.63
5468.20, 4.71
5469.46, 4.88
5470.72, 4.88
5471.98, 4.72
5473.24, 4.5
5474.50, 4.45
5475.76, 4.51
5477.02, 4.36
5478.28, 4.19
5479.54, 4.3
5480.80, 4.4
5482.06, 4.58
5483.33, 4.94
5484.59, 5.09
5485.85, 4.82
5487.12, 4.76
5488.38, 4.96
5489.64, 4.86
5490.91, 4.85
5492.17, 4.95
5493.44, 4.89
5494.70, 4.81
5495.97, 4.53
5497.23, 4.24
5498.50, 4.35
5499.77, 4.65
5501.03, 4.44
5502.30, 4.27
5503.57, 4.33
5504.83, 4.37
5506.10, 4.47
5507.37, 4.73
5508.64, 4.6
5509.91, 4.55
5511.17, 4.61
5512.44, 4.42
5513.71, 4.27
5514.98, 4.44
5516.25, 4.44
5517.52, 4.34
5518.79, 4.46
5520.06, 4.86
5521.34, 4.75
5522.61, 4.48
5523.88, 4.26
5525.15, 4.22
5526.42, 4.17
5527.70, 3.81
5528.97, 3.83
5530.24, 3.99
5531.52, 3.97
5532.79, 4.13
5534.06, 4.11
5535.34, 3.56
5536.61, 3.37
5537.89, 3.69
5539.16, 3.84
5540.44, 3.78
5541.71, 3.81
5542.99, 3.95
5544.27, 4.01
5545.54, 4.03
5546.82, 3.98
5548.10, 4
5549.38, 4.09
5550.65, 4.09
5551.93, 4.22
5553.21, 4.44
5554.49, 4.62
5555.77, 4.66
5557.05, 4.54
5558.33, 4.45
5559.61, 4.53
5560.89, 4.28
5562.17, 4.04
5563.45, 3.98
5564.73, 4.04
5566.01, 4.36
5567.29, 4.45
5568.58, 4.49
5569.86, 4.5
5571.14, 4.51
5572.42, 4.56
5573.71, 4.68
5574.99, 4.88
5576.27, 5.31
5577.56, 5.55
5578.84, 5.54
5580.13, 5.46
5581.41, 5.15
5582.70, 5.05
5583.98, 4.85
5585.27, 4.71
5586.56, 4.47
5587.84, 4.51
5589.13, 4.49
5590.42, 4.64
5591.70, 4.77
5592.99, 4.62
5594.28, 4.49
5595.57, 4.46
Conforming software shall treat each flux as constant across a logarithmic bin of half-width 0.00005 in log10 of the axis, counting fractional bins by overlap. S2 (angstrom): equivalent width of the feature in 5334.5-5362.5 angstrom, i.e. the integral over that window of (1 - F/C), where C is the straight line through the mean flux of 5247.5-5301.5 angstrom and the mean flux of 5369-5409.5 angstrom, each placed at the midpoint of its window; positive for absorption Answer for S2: 2.29 angstrom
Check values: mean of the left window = 4.42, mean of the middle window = 4.04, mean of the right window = 4.39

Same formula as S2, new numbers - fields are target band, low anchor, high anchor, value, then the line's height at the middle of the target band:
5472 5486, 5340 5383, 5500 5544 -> -1.1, 4.22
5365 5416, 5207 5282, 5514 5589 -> 0.7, 4.44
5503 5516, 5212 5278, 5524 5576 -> -0.8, 4.22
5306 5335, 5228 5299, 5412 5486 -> 2.1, 4.48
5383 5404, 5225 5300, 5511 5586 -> 0.6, 4.41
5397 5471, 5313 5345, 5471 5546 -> -4.4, 4.26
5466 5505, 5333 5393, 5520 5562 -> -4.5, 4.15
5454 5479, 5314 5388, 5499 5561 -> -2.4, 4.22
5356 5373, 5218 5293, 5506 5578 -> 0.7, 4.39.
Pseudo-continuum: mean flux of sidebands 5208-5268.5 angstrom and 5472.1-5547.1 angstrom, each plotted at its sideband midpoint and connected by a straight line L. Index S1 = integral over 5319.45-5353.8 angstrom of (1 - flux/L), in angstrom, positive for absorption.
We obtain 2.40 angstrom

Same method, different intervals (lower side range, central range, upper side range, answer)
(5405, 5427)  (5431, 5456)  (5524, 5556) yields -1.7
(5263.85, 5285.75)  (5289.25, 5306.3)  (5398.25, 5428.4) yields 1.7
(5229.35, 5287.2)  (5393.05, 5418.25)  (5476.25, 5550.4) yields 0.2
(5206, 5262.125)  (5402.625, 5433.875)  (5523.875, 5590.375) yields 0.1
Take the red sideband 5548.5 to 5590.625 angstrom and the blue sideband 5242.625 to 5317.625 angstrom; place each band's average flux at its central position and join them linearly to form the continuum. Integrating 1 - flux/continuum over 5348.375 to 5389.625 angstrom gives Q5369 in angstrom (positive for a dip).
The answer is 1.8 angstrom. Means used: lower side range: 4.36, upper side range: 4.61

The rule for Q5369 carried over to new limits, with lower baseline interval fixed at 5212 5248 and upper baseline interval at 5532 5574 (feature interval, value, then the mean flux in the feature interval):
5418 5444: -1.2 angstrom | 4.47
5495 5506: -0.5 angstrom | 4.41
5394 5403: -0.1 angstrom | 4.35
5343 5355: 0.9 angstrom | 4.01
